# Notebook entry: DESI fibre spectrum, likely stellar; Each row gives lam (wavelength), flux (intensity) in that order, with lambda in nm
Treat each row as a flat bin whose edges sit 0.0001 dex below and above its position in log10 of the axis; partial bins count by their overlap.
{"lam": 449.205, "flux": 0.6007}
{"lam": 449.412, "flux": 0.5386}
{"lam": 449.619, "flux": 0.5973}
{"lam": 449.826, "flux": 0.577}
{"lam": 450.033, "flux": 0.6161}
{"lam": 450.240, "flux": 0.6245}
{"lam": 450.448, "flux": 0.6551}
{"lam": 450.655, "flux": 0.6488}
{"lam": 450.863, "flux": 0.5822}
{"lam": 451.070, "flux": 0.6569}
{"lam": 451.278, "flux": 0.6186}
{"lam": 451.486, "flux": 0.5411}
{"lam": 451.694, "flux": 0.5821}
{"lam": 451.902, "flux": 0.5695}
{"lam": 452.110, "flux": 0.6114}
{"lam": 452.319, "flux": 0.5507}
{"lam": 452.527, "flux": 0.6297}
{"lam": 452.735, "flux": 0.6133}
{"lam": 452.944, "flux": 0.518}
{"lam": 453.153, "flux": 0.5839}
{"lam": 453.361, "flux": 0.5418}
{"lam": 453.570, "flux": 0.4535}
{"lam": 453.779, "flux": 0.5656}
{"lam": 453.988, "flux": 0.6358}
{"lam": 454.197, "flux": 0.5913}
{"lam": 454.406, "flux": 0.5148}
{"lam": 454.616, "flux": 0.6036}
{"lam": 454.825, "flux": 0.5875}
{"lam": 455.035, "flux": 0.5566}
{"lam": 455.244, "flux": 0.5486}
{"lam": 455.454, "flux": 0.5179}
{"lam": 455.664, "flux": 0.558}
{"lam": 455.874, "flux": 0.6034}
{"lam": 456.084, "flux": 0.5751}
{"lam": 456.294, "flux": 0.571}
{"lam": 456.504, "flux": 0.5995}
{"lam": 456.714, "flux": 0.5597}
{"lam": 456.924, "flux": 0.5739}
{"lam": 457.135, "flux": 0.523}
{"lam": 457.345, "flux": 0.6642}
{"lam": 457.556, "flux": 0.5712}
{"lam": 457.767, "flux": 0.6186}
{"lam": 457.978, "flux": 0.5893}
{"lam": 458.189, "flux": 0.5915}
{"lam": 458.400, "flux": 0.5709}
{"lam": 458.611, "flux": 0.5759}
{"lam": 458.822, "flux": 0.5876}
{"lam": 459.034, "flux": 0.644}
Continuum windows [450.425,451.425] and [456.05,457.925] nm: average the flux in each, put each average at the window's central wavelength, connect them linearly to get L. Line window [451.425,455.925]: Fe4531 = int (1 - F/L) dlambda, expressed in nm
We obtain 0.30 nm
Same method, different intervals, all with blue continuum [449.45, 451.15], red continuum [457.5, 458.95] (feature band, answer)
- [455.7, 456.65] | 0.02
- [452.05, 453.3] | 0.05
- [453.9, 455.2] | 0.05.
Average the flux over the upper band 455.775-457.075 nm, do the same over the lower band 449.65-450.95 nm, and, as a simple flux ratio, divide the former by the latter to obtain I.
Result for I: 0.94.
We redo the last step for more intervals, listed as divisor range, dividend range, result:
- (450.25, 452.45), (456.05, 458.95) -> 0.97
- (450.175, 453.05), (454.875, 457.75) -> 0.96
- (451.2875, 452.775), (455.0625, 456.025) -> 0.95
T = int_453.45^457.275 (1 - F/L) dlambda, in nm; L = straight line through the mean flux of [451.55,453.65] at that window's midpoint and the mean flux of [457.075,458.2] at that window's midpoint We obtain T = 0.12 nm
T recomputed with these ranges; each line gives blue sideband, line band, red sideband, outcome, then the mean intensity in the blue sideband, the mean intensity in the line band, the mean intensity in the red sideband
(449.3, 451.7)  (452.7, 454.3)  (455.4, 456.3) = 0.06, 0.604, 0.561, 0.567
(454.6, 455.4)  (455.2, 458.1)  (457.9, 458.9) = -0.01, 0.567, 0.577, 0.583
